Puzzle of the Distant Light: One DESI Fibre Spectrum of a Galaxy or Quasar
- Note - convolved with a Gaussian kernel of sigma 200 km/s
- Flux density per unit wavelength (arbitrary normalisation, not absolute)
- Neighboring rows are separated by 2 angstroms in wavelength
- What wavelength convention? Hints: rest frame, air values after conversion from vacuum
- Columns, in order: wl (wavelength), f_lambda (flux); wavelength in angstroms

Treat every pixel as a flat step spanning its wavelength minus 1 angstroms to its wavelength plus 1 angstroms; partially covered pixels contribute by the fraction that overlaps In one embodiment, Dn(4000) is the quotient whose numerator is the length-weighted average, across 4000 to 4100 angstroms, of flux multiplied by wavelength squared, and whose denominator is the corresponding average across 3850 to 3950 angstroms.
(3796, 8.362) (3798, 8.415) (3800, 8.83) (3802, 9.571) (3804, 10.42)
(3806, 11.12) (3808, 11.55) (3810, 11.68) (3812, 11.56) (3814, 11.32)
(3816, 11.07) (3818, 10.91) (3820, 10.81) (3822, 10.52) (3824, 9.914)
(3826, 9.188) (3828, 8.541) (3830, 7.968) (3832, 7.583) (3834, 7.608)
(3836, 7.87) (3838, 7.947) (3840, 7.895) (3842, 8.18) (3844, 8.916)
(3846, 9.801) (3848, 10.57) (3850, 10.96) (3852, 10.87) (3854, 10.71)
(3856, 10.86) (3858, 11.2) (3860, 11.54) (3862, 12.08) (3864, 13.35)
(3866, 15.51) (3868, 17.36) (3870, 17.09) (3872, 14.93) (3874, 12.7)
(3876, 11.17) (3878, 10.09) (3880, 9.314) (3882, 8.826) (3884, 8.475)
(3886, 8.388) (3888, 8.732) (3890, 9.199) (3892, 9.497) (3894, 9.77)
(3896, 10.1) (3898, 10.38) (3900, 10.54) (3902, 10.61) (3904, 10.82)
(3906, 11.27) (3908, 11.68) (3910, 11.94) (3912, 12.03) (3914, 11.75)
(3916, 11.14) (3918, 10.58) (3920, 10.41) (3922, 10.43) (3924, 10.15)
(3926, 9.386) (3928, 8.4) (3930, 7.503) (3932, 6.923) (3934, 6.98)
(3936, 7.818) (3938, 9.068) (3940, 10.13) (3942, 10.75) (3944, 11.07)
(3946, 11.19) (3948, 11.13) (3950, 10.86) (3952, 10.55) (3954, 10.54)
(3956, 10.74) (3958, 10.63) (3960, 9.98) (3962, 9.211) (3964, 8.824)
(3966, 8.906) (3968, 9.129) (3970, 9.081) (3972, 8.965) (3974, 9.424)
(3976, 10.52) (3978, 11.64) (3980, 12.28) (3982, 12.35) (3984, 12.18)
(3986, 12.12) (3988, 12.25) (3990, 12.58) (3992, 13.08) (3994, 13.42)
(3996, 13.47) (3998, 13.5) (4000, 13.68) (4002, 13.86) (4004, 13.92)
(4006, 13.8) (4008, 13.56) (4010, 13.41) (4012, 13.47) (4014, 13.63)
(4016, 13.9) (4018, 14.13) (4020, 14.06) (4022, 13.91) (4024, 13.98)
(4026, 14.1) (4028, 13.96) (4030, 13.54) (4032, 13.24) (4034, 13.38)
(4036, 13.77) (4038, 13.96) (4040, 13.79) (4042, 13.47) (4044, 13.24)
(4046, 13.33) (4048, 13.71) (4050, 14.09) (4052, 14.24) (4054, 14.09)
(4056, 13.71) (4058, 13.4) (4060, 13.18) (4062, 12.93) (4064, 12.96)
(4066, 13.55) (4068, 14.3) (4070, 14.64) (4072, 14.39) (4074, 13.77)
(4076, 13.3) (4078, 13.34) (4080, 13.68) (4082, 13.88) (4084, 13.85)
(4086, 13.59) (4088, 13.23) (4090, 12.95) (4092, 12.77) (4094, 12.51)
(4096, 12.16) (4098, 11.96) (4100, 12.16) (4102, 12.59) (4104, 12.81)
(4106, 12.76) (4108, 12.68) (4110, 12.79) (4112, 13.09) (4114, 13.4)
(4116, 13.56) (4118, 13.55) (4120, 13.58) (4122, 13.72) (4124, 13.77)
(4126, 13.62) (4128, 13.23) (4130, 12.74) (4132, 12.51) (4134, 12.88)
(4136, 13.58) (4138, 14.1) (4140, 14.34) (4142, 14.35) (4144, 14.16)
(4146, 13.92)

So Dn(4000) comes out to 1.4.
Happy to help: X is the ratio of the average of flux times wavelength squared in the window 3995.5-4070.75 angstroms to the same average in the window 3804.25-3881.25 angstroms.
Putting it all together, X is 1.39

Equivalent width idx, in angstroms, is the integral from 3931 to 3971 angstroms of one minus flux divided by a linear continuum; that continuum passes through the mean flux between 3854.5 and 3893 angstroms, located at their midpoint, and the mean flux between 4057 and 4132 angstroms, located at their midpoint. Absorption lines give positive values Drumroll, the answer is 8.2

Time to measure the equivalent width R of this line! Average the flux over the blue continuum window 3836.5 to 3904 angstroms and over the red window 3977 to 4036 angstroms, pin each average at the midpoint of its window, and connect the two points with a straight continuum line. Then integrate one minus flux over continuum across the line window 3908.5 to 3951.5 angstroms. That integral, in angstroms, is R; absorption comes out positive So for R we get 6.8 angstroms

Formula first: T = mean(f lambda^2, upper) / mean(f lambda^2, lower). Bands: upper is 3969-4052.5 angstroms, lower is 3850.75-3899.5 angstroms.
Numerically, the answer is 1.24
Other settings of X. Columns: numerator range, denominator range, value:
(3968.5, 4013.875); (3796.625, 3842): 1.41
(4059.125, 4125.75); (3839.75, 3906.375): 1.35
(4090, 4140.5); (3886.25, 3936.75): 1.46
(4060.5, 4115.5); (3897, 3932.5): 1.39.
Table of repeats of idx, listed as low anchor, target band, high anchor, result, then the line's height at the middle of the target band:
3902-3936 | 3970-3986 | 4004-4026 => 1.78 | 12.4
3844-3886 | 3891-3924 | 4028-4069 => 3.71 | 12.2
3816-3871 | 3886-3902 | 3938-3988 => 1.28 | 10.6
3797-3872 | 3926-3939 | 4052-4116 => 4.19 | 11.7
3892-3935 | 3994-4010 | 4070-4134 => -2.90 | 11.6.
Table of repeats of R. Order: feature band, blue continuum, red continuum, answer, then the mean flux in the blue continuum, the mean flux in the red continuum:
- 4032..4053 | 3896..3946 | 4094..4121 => -3.17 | 10.1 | 12.8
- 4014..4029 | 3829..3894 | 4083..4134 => -2.27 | 10.5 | 13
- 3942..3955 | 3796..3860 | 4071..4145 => 0.49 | 9.82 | 13.3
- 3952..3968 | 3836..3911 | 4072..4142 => 2.59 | 10.9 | 13.2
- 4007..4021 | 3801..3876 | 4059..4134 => -1.42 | 10.9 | 13.2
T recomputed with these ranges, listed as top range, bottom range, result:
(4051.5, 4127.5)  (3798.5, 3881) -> 1.40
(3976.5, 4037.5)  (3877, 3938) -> 1.44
